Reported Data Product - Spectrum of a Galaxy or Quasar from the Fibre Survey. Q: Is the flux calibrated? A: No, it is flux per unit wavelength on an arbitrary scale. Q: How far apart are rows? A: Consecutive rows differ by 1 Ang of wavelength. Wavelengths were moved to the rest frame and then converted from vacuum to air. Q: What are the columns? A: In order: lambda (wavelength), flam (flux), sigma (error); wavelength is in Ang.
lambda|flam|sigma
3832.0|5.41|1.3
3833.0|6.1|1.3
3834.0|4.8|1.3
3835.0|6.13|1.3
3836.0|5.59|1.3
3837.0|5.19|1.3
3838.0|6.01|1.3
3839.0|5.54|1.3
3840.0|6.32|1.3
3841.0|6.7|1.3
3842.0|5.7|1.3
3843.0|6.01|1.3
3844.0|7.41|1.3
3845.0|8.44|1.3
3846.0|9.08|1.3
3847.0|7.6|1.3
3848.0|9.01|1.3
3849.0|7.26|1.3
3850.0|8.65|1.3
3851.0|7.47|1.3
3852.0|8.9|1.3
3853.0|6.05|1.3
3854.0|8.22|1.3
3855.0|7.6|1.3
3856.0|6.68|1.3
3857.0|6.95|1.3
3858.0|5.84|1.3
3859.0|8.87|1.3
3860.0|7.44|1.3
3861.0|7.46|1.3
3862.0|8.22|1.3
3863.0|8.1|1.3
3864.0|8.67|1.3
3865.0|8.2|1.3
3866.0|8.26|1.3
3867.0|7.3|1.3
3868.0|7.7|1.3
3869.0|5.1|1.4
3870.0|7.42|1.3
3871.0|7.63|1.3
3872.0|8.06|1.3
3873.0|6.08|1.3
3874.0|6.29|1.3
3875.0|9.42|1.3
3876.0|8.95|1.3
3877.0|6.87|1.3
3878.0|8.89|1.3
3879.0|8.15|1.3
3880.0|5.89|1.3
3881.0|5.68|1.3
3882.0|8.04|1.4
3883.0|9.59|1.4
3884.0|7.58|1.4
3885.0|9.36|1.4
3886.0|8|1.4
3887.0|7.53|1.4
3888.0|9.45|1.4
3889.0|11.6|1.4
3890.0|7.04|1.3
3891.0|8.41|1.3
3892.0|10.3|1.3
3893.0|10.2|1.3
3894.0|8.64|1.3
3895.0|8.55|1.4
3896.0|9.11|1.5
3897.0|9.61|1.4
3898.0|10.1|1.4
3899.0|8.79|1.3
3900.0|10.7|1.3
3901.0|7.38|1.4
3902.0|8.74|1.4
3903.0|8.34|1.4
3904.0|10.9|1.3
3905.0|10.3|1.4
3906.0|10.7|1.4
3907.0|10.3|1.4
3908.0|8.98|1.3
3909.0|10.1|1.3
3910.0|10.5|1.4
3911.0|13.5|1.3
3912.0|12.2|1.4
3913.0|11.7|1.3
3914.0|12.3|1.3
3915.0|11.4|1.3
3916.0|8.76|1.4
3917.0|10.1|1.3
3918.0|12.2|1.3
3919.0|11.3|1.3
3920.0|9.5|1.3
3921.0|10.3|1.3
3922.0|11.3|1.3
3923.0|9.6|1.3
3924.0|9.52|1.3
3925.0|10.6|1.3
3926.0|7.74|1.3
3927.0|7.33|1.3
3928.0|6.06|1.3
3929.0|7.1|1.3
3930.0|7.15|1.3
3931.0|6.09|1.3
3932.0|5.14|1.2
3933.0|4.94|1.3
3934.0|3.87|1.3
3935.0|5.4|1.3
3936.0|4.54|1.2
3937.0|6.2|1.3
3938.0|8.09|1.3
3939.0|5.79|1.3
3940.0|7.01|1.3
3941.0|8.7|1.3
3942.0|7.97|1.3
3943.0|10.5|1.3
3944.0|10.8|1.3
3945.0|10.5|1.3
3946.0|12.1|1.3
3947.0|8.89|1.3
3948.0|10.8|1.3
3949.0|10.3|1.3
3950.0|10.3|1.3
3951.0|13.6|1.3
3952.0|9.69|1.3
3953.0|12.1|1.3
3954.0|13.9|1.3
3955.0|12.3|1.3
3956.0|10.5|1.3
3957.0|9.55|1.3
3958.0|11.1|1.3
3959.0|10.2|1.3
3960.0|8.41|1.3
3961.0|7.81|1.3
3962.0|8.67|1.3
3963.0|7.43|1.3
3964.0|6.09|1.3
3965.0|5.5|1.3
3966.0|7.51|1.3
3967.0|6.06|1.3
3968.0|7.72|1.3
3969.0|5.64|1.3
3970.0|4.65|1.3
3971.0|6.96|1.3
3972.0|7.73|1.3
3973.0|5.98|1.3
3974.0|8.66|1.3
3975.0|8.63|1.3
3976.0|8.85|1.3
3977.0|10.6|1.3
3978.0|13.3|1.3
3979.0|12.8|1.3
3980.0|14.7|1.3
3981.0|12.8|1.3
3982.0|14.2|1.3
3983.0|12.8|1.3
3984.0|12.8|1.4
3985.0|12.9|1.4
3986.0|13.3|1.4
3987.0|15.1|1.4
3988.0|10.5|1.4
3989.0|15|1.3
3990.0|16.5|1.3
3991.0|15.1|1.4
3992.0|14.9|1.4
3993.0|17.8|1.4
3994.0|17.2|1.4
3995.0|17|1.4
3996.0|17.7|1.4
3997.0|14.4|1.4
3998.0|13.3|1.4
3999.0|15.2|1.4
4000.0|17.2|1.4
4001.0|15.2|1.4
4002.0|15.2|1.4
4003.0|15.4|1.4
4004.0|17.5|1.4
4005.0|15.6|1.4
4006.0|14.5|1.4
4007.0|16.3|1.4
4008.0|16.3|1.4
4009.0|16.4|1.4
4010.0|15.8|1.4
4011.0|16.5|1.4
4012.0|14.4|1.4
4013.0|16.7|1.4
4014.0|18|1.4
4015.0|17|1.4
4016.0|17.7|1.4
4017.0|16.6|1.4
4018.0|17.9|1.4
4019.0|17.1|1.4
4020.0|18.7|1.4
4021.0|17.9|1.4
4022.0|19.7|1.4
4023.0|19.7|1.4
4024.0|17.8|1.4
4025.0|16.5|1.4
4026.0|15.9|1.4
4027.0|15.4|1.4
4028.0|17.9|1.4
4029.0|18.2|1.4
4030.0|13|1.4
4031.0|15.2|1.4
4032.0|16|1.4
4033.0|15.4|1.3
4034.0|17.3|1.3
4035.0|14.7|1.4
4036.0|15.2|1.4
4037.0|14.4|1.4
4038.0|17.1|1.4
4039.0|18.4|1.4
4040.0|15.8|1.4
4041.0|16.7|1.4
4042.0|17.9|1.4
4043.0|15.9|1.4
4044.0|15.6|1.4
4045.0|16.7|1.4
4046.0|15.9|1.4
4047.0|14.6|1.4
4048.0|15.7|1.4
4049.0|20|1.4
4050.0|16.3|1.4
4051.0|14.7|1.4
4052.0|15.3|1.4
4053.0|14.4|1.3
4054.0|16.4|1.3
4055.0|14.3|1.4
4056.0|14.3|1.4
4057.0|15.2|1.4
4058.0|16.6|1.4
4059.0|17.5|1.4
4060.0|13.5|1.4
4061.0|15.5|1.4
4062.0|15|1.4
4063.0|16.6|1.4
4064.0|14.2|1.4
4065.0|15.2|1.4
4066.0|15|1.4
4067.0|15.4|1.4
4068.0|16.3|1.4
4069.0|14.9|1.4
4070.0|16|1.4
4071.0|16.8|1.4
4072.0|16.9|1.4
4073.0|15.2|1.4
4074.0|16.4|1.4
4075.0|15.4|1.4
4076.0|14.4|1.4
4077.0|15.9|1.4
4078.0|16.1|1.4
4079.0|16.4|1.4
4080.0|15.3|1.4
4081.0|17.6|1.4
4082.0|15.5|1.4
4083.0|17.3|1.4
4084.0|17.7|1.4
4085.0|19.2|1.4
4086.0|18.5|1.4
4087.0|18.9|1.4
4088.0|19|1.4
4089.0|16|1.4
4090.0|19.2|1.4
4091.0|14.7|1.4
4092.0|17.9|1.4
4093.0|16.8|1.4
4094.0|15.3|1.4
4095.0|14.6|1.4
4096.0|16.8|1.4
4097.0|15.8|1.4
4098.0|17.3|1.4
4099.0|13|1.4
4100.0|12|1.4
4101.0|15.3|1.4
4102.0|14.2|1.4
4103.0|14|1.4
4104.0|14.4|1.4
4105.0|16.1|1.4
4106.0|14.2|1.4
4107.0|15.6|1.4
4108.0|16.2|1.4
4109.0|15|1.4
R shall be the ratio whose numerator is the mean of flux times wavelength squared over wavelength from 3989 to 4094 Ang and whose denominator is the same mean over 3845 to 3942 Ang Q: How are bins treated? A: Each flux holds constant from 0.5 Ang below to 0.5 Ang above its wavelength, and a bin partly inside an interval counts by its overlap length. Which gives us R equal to 2.08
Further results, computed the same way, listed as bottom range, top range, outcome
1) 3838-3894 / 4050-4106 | 2.27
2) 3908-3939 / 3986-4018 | 1.88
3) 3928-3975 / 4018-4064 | 2.06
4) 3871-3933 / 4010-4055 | 1.95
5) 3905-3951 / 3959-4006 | 1.35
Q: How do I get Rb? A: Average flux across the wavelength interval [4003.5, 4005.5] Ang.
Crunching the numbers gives 16.6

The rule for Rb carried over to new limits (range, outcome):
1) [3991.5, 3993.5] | 16.4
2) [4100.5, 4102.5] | 14.8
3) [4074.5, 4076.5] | 14.9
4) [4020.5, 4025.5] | 18.3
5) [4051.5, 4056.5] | 14.9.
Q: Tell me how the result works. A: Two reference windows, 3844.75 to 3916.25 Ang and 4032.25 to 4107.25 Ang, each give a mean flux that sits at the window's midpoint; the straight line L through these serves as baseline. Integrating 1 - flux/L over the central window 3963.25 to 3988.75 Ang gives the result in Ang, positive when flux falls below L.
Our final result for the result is 5.2 Ang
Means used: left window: 8.63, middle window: 9.86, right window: 15.9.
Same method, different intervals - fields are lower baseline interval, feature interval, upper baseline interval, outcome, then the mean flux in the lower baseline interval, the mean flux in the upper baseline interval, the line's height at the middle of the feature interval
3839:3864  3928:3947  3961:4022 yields 6.5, 7.48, 13.3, 11.1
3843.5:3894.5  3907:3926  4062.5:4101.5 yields -1.8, 7.95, 16.2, 9.79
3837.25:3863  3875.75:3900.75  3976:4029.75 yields 2.0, 7.33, 15.7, 9.41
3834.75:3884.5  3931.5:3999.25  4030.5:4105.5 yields 8.5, 7.37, 16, 11.7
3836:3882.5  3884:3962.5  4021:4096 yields 6.1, 7.36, 16.3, 10.2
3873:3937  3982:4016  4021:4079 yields -4.9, 8.82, 16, 13.5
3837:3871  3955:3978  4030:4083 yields 7.5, 7.37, 15.8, 12.1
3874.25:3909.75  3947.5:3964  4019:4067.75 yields 2.3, 8.91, 16.1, 12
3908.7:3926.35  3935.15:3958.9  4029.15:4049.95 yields 4.6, 10.7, 16.1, 12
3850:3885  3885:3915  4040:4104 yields -2.8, 7.62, 16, 8.94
